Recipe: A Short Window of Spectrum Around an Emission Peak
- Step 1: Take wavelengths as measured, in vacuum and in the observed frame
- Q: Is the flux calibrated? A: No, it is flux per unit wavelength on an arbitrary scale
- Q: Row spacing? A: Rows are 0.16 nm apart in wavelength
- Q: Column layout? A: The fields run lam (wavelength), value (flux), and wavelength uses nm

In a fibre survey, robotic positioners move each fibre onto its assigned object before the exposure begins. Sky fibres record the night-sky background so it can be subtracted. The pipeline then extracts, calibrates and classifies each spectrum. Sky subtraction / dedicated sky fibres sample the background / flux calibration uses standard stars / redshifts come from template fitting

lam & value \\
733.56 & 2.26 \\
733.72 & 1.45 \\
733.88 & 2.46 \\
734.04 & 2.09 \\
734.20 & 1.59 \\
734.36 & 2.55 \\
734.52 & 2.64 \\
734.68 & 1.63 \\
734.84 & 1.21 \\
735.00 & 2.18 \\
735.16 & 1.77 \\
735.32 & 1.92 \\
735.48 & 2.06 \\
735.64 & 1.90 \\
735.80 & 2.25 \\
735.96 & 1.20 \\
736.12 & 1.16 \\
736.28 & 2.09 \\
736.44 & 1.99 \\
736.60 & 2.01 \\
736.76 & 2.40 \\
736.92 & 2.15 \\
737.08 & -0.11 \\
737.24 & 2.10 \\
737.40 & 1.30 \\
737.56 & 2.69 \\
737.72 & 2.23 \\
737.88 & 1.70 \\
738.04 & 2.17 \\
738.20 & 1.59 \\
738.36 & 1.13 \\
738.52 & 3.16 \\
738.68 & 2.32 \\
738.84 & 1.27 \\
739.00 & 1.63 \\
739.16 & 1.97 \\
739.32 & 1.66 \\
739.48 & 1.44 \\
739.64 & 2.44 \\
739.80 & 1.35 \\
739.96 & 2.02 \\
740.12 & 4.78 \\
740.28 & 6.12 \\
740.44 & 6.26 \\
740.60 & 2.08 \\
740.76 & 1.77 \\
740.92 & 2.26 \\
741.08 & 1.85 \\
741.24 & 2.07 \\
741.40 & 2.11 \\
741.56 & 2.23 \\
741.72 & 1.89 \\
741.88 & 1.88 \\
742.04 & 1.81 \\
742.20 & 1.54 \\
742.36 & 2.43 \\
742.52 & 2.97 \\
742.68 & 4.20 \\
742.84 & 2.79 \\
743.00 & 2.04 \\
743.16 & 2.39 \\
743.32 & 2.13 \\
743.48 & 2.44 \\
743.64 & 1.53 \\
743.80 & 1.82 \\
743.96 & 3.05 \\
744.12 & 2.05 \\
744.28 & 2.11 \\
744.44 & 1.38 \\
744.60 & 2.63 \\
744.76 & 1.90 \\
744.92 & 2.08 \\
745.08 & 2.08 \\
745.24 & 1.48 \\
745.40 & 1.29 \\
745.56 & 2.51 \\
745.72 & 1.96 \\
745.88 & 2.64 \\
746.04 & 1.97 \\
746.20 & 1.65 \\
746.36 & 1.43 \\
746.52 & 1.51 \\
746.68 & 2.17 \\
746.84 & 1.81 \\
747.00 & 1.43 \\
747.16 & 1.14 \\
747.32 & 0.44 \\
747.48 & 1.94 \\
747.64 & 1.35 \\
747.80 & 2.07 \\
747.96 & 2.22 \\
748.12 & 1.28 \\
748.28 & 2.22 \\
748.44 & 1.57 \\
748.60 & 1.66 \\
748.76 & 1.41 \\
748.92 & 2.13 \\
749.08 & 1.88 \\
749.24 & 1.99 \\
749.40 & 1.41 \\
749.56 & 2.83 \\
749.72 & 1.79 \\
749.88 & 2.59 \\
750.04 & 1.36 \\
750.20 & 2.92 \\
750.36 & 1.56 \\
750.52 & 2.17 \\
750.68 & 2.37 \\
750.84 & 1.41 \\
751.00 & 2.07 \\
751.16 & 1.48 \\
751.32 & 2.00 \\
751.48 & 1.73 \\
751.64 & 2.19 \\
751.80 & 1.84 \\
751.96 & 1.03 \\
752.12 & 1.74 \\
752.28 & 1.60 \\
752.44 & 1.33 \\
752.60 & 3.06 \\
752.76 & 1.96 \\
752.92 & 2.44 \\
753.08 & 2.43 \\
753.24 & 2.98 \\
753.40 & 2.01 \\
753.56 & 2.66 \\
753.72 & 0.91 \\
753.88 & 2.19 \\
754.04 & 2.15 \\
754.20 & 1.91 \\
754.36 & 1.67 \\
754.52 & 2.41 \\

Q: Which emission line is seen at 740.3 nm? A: Halpha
